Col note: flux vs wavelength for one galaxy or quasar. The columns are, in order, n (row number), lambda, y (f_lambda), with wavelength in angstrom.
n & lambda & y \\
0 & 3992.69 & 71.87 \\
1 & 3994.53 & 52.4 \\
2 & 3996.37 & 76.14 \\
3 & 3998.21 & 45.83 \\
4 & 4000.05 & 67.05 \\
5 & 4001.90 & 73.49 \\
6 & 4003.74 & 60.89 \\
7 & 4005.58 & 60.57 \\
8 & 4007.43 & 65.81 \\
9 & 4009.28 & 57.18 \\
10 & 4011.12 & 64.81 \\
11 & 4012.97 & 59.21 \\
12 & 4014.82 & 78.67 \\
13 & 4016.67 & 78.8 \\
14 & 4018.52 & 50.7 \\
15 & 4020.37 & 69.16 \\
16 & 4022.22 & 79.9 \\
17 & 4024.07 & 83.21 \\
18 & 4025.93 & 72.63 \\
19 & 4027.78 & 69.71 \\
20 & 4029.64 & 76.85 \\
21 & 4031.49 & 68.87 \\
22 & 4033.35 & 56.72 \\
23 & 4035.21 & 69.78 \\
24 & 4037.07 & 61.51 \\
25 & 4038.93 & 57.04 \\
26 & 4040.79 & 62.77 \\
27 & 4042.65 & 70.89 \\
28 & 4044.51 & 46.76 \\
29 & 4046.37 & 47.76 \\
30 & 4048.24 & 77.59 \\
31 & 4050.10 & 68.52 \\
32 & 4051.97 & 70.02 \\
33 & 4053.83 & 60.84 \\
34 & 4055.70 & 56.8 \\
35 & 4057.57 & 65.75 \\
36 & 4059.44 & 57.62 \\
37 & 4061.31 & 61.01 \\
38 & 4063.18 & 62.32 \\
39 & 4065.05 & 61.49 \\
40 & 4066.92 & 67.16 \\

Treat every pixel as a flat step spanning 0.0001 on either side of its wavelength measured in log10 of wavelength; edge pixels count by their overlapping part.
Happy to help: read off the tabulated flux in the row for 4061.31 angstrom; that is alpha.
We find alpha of 61.01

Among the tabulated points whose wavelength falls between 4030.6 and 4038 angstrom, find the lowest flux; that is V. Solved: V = 56.72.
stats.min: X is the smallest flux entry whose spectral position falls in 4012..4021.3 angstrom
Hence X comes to 50.7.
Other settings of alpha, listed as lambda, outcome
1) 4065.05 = 61.49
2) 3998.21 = 45.83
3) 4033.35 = 56.72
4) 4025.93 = 72.63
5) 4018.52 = 50.7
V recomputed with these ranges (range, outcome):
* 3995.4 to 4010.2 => 45.83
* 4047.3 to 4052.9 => 68.52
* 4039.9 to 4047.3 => 46.76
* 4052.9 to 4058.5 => 56.8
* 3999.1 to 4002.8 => 67.05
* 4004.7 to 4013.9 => 57.18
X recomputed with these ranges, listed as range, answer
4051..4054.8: 60.84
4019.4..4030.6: 69.16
